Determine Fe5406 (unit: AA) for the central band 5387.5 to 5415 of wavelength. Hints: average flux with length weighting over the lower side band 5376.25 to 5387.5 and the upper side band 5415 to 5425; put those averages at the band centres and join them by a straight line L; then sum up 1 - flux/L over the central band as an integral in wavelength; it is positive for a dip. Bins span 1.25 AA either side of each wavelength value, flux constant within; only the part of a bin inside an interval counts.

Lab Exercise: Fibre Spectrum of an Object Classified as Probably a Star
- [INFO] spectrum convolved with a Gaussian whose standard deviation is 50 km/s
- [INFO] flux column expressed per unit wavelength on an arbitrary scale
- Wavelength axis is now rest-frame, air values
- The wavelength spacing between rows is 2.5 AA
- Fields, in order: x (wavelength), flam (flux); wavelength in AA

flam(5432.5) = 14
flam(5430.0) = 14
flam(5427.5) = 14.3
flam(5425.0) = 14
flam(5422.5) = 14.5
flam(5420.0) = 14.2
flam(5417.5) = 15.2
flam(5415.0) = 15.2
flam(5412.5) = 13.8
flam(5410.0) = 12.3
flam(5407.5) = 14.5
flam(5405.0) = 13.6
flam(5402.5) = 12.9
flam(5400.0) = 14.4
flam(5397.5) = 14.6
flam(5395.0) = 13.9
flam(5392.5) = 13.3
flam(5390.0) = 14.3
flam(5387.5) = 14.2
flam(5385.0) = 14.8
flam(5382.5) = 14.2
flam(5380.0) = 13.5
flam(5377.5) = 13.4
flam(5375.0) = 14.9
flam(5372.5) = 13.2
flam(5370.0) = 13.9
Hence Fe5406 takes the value 0.9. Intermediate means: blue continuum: 14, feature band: 13.8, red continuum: 14.6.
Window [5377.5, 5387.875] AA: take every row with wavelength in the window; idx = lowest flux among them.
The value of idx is 13.4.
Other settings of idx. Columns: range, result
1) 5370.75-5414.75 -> 12.3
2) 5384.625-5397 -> 13.3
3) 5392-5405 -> 12.9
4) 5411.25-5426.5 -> 13.8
